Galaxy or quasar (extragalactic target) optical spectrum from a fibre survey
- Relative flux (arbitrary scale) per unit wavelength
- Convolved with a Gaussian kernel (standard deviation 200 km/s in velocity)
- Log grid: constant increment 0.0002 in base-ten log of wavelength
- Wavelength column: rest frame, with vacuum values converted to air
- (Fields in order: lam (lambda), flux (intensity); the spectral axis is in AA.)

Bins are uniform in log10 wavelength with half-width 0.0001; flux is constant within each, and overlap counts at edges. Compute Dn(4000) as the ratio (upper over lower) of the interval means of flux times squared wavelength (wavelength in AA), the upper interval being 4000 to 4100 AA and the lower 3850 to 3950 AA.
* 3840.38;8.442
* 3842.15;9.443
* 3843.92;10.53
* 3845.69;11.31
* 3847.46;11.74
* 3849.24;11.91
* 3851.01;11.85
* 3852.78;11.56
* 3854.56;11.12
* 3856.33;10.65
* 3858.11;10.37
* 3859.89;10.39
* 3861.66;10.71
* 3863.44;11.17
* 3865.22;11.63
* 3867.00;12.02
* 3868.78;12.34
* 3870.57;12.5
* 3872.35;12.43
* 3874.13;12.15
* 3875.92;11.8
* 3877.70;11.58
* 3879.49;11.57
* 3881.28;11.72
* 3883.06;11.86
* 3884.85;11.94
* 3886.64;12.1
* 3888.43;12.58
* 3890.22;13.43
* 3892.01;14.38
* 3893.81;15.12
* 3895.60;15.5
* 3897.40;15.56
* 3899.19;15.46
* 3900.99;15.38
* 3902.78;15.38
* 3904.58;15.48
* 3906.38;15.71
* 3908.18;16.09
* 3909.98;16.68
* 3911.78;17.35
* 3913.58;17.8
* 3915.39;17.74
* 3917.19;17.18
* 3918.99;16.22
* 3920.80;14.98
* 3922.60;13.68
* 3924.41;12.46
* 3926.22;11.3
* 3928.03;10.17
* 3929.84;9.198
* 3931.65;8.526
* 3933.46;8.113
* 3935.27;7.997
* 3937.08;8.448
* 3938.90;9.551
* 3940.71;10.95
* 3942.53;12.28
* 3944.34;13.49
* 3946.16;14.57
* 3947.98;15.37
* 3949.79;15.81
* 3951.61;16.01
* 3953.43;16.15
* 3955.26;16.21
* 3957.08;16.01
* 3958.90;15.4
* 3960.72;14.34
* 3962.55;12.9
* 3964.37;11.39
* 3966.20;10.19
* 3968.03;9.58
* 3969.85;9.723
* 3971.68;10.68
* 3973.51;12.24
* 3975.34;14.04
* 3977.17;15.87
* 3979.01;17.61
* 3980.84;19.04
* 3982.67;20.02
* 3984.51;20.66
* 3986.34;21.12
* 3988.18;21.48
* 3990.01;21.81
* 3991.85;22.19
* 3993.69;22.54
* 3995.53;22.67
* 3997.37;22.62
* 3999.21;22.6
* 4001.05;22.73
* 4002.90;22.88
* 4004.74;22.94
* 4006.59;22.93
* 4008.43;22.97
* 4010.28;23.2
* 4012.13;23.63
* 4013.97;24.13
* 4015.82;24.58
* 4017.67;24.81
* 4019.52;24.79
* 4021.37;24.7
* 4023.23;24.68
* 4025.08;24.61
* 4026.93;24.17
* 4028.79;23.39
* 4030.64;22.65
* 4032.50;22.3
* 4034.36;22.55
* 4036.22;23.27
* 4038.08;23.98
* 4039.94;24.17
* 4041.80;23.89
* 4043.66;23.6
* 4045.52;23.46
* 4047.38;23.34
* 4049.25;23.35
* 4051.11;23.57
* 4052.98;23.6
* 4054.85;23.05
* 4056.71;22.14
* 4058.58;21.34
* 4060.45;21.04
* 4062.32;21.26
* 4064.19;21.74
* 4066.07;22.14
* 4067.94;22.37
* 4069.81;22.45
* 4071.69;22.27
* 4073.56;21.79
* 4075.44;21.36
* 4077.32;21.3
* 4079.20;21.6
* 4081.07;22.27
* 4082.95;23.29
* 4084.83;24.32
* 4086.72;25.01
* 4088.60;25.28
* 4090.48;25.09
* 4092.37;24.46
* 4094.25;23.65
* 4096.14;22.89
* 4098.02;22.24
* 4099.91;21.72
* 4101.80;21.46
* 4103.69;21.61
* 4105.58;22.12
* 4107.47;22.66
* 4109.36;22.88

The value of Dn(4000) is 1.94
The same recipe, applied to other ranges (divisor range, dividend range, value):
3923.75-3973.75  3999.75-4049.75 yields 2.02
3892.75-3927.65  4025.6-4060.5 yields 1.60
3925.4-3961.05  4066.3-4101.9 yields 1.97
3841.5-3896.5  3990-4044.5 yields 2.12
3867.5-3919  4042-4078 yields 1.71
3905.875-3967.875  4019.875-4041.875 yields 1.85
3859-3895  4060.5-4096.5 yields 2.07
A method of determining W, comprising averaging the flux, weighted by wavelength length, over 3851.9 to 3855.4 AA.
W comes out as 11.3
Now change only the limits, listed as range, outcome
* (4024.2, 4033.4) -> 23.4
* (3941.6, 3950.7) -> 14.3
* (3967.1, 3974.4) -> 10.6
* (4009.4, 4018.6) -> 24.1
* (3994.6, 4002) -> 22.6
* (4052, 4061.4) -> 22.2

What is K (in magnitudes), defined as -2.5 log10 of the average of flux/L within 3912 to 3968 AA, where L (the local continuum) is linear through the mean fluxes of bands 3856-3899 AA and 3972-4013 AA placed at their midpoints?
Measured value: 0.26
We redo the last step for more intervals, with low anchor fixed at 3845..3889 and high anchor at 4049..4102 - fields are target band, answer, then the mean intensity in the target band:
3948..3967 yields 0.13 mag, 14.5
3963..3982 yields 0.30 mag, 13.1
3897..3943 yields 0.07 mag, 13.4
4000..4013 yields -0.21 mag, 23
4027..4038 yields -0.13 mag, 23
